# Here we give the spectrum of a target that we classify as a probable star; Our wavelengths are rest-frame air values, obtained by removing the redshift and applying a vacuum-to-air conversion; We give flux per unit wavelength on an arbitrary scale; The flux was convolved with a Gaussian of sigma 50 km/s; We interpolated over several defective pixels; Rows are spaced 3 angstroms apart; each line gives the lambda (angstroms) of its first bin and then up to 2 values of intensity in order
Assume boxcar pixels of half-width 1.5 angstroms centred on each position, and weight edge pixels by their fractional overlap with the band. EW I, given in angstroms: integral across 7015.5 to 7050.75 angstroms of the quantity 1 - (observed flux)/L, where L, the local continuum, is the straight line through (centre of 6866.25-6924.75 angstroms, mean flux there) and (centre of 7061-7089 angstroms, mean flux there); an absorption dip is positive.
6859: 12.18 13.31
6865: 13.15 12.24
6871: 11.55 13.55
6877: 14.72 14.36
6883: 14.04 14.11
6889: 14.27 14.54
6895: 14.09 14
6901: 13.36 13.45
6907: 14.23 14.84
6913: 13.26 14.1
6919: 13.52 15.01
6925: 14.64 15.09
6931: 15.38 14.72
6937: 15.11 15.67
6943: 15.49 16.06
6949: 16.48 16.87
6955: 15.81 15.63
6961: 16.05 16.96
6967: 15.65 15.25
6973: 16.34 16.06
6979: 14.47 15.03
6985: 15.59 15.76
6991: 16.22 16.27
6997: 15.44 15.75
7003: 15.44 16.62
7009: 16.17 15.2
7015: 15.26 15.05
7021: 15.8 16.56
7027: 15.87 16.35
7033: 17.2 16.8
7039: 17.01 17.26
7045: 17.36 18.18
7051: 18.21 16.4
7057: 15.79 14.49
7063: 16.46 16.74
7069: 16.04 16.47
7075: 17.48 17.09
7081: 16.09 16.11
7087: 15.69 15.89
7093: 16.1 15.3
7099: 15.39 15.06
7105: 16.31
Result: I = -1.92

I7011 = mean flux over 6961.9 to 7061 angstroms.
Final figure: 16.1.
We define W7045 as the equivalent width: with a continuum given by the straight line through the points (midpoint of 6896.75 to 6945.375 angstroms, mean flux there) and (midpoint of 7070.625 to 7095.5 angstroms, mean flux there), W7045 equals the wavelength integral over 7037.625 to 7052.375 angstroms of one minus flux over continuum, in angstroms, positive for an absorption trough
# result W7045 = -1.6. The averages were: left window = 14.5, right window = 16.3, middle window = 17.6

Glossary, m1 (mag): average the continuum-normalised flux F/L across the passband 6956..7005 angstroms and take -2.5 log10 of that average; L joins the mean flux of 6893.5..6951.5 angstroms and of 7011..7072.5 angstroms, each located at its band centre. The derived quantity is -0.02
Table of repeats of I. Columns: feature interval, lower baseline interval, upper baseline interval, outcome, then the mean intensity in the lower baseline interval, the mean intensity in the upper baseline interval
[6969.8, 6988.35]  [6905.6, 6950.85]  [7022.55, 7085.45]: 0.15 angstroms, 14.9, 16.7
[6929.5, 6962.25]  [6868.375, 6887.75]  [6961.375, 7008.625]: -1.60 angstroms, 13.6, 15.8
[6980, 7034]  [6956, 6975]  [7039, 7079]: 1.62 angstroms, 16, 16.8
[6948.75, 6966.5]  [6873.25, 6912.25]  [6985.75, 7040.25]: -1.29 angstroms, 14.1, 16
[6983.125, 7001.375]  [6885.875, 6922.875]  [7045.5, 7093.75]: -0.58 angstroms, 14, 16.5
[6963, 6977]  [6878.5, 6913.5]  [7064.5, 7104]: -1.08 angstroms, 14.1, 16.1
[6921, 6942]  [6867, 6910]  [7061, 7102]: -1.13 angstroms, 13.8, 16.2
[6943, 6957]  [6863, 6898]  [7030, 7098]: -1.34 angstroms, 13.7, 16.5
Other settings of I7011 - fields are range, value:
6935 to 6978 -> 15.9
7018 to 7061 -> 16.6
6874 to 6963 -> 14.8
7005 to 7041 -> 16.2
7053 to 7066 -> 15.9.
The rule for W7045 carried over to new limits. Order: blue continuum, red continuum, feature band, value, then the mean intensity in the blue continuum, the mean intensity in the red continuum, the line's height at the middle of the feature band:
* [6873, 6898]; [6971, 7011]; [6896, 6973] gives -0.71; 14.2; 15.8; 14.9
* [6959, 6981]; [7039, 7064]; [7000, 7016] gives 0.50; 15.8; 16.8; 16.3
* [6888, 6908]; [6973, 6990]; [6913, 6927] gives 0.14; 14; 15.5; 14.4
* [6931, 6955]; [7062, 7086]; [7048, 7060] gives -0.19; 15.7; 16.5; 16.4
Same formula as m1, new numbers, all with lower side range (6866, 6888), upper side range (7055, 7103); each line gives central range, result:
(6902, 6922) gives -0.001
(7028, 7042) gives -0.092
